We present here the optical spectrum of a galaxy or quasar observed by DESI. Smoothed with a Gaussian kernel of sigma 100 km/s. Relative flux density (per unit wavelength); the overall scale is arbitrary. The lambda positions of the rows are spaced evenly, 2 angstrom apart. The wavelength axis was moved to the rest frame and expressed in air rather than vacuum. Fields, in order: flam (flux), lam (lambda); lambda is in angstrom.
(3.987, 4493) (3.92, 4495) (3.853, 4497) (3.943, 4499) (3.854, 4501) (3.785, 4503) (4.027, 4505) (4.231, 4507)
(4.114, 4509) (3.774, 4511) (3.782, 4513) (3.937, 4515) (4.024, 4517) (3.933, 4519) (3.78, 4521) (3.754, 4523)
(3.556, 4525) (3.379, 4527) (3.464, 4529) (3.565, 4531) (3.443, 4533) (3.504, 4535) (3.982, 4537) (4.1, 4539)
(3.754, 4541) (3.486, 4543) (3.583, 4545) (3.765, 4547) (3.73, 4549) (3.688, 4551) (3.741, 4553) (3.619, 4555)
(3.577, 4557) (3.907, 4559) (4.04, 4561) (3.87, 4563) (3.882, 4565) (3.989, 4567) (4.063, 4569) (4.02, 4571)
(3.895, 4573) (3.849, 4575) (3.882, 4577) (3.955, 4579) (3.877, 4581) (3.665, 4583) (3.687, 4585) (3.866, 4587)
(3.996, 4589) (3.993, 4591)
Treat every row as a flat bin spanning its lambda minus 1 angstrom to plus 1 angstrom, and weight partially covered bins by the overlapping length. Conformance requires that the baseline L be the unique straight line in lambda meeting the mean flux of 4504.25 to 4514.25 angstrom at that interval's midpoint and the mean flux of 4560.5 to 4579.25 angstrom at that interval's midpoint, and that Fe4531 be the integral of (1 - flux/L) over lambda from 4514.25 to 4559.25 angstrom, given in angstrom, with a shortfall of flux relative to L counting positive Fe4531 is 2.97 angstrom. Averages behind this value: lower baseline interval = 3.98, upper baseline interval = 3.94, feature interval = 3.7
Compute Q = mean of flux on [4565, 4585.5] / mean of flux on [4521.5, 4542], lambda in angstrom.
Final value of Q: 1.07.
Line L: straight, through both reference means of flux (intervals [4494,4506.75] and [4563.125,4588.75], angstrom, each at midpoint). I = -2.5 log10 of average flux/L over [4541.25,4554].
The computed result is 0.07 mag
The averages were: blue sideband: 3.92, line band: 3.67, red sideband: 3.89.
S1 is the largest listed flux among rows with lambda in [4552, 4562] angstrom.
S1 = 4.04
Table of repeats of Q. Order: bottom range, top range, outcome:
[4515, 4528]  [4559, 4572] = 1.06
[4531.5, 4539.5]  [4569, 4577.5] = 1.06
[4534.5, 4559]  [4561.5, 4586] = 1.04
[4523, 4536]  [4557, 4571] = 1.12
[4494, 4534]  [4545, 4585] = 1.01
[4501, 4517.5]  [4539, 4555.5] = 0.94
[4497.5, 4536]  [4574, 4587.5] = 1.01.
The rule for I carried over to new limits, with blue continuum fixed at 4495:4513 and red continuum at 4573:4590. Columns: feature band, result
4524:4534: 0.13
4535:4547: 0.04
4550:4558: 0.06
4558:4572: -0.03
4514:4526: 0.02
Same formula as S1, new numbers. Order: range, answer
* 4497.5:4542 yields 4.231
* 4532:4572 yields 4.1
